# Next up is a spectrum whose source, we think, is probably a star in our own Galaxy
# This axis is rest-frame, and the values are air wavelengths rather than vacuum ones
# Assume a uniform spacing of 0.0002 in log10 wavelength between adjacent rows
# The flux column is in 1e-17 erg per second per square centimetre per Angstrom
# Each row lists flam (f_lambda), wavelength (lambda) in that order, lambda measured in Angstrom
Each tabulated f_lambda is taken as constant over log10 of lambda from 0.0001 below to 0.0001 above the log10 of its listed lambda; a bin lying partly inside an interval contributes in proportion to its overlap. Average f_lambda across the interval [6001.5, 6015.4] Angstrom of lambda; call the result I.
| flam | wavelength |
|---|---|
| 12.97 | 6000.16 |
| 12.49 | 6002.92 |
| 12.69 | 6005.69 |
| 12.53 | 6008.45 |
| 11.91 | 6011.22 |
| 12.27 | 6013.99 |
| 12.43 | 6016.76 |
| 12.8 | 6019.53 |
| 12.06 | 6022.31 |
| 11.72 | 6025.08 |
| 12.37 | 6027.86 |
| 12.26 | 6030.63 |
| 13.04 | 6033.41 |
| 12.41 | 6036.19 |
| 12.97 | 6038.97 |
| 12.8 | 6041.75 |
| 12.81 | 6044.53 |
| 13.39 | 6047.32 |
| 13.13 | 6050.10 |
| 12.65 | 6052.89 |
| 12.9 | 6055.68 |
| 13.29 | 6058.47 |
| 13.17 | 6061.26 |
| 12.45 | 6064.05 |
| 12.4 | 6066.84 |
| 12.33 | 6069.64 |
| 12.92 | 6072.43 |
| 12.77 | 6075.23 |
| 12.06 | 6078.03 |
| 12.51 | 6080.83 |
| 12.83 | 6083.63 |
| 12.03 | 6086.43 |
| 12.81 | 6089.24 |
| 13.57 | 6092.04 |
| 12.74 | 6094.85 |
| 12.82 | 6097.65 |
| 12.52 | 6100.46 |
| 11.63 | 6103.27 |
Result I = 12.4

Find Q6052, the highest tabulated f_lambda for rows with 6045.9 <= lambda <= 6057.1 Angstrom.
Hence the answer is 13.39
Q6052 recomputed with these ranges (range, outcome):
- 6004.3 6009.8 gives 12.69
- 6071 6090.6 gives 12.92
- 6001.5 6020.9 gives 12.8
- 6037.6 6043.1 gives 12.97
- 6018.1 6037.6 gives 13.04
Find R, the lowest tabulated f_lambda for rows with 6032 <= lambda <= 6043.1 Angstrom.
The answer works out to 12.41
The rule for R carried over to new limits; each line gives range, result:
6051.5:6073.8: 12.33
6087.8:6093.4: 12.81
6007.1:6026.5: 11.72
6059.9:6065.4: 12.45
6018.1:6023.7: 12.06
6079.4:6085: 12.51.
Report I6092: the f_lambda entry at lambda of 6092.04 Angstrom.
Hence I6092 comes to 13.57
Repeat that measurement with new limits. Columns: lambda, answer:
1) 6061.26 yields 13.17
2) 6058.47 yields 13.29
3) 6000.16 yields 12.97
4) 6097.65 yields 12.82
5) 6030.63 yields 12.26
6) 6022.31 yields 12.06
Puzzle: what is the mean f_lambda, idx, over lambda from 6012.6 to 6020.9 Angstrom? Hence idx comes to 12.5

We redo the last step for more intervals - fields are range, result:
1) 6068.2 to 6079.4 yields 12.5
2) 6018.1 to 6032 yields 12.2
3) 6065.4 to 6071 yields 12.4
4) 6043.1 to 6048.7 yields 13.1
